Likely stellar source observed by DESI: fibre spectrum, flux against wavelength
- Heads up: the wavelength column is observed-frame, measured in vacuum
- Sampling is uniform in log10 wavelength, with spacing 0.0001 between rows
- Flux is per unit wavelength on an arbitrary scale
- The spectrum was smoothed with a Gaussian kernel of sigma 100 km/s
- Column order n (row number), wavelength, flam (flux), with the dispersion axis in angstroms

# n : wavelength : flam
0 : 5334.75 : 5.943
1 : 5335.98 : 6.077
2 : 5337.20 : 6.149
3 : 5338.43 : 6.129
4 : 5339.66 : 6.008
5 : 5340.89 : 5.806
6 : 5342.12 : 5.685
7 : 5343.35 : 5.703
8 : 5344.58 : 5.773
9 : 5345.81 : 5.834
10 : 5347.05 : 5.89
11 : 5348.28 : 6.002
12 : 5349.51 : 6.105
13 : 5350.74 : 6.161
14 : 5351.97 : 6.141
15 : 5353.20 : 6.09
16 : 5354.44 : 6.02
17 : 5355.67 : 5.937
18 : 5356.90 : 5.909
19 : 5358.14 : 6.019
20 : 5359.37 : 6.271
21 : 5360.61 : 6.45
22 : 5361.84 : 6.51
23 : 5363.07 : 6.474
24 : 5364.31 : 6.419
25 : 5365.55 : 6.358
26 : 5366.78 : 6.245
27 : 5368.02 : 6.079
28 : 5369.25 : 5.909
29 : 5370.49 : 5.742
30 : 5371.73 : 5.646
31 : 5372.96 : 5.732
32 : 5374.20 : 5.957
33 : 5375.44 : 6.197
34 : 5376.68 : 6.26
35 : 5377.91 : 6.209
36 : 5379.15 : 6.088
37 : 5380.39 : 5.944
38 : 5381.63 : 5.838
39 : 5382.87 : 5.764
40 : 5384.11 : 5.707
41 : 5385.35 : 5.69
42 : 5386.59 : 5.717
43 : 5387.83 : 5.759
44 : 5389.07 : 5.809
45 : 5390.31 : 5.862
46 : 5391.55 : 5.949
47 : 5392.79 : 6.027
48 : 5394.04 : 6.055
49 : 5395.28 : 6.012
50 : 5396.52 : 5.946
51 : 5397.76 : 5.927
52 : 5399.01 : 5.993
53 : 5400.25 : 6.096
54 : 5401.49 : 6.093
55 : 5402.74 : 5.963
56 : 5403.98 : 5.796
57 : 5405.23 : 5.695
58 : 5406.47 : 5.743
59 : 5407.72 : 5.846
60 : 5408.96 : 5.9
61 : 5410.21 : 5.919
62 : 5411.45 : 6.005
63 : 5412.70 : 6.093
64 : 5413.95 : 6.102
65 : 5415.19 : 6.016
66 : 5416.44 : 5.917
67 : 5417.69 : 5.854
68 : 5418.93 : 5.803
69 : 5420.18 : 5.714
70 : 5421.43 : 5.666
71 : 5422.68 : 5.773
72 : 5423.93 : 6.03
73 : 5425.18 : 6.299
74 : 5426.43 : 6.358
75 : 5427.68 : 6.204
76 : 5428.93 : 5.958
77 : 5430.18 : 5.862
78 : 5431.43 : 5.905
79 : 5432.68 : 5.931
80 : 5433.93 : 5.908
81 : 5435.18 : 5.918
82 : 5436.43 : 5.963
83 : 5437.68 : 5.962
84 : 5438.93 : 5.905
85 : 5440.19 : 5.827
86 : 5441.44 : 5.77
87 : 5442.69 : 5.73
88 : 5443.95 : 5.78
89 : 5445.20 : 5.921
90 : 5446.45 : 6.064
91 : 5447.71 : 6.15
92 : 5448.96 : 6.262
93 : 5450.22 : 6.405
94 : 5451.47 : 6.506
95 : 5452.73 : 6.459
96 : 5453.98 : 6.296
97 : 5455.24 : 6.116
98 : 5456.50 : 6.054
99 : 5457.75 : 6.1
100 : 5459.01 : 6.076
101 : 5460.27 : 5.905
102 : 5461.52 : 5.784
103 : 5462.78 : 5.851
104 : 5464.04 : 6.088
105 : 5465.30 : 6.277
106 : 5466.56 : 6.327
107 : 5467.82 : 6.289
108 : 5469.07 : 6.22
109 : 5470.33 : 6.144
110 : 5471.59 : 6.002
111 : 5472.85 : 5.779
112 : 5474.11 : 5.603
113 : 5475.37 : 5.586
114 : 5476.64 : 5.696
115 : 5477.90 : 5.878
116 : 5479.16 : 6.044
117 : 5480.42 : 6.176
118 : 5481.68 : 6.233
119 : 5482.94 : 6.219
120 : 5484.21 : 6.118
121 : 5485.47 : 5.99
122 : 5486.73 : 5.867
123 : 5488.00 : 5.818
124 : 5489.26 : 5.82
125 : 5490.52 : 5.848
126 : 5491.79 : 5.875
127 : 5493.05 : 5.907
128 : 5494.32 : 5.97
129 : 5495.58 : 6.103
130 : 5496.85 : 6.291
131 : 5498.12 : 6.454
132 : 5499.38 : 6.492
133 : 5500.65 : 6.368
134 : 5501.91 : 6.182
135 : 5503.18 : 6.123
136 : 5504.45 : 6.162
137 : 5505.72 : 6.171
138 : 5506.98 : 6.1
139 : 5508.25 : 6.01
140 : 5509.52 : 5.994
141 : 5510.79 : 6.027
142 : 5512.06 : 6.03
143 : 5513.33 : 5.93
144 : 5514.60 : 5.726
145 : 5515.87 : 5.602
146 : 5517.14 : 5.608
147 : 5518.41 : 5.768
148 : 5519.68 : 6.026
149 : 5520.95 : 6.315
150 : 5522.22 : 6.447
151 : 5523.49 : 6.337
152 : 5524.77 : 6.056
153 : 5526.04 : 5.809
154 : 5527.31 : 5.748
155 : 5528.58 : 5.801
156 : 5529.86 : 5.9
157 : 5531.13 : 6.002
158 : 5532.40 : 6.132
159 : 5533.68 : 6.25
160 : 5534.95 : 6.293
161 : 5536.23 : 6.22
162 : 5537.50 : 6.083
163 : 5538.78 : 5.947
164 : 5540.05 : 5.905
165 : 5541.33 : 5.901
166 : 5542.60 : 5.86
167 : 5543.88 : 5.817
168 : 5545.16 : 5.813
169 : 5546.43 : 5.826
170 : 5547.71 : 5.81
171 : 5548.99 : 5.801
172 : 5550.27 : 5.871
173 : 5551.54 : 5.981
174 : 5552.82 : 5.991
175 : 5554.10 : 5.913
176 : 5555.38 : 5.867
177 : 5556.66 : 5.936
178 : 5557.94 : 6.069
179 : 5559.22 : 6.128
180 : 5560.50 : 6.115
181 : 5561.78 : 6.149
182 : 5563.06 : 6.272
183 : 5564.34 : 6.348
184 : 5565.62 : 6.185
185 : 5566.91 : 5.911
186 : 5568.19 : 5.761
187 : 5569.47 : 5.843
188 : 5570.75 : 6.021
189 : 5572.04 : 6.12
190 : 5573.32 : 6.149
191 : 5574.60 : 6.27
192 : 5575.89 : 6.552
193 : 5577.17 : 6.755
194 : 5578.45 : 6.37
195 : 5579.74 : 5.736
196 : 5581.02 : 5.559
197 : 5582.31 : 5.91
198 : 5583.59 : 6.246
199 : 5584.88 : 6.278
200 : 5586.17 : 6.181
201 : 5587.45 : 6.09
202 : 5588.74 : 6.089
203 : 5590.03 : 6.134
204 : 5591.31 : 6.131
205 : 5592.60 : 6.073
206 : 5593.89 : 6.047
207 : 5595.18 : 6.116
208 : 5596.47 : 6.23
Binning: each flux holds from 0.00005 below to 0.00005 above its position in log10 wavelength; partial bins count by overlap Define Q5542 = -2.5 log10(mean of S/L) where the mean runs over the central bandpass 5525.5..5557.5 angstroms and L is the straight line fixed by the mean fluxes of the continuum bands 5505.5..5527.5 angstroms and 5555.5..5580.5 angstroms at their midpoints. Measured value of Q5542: 0.021 mag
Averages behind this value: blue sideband 5.99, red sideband 6.13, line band 5.94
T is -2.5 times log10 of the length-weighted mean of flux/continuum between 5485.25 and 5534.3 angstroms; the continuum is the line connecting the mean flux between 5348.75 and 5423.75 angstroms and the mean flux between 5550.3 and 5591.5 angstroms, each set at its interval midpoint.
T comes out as 0.01 mag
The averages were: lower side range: 5.98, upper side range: 6.09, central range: 6.03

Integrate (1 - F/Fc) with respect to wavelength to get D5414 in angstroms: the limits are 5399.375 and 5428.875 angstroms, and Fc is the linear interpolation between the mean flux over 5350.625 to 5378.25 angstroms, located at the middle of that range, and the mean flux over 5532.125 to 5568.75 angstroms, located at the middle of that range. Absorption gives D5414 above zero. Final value 0.7 angstroms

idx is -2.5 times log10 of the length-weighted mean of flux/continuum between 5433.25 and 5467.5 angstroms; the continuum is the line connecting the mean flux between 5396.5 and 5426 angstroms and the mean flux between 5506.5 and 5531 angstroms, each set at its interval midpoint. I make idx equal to -0.02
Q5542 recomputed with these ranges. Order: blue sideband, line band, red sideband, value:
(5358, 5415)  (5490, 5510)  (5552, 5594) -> -0.01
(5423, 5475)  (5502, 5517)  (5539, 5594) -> 0.01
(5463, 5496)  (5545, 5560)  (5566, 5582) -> 0.03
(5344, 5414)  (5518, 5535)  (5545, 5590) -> 0.00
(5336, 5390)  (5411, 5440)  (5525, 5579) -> 0.01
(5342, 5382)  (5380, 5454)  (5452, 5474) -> 0.02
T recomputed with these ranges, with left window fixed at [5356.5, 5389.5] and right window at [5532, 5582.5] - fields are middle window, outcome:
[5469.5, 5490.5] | 0.017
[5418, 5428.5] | 0.010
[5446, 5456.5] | -0.042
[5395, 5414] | 0.016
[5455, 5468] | -0.007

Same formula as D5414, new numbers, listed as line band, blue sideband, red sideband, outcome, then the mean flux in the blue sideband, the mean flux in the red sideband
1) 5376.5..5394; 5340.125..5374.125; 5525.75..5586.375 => 0.4 angstroms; 6.03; 6.03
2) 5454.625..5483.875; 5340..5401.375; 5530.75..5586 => 0.0 angstroms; 6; 6.05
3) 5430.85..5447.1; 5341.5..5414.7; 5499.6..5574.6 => 0.3 angstroms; 5.98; 6.01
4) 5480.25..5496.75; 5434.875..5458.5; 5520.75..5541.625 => 0.2 angstroms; 6.06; 6.06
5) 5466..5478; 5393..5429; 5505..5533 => 0.0 angstroms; 5.96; 5.98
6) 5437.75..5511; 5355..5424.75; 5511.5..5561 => -1.1 angstroms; 5.97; 5.96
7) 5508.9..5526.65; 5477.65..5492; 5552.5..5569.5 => 0.1 angstroms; 6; 6.04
